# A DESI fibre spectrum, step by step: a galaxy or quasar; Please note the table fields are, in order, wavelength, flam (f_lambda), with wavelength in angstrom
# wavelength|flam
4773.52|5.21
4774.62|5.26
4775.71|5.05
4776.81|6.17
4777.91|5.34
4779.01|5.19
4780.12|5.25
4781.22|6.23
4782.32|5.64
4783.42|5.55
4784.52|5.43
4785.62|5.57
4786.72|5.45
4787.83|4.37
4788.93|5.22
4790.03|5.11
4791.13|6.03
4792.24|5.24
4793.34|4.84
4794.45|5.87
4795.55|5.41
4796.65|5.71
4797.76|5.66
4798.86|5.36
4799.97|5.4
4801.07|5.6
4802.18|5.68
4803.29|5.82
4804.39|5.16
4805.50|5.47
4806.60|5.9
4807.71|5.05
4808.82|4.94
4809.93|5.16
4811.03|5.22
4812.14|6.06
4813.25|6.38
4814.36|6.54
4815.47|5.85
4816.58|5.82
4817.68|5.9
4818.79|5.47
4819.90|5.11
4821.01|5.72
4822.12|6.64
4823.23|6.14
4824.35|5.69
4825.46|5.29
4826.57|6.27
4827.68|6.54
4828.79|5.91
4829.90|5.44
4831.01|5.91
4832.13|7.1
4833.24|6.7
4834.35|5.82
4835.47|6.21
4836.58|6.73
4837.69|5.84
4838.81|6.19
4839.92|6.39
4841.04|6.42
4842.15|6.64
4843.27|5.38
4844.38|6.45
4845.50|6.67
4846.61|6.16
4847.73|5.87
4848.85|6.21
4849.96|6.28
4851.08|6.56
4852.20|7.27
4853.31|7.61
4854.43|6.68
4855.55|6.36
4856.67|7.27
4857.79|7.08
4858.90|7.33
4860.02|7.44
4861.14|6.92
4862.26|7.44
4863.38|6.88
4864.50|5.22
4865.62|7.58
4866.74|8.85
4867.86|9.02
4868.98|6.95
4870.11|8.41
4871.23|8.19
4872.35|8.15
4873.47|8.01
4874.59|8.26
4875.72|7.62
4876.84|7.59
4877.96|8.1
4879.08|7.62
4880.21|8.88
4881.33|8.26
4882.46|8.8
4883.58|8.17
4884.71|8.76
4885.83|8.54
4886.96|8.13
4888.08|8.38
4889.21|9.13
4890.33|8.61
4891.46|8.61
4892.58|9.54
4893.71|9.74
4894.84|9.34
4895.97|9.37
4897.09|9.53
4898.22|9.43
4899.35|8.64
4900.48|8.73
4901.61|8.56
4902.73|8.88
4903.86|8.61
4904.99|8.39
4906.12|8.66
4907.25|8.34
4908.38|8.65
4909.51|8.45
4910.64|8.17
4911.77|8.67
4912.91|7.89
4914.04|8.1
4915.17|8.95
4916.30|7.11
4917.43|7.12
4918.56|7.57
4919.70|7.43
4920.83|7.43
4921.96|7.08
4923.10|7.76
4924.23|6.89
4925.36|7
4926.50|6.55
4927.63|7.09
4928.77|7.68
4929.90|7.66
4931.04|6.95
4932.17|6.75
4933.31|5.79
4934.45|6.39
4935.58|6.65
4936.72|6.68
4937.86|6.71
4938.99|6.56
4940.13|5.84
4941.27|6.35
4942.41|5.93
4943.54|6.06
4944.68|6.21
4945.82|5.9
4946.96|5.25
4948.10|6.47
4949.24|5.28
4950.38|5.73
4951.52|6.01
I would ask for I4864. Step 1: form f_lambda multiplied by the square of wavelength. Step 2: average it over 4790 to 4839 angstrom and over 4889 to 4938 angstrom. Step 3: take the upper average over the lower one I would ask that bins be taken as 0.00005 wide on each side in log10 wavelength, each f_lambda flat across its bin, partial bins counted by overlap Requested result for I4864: 1.4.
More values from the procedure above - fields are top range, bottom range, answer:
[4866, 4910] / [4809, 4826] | 1.52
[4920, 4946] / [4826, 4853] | 1.11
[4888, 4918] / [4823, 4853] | 1.42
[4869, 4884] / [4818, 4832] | 1.41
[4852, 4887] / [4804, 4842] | 1.33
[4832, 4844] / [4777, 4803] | 1.18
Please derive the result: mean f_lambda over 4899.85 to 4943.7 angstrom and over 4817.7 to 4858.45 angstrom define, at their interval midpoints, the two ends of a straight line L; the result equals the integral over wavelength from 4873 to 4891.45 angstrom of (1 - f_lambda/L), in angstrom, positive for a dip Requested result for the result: -3.8 angstrom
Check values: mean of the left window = 6.28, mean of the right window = 7.45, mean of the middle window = 8.31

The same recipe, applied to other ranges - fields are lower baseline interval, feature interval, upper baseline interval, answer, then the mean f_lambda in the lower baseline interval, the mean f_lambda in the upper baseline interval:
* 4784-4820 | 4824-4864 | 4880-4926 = 1.4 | 5.52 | 8.39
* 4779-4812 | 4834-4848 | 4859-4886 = 1.3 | 5.43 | 7.88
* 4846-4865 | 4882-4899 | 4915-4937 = -4.9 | 6.75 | 7.1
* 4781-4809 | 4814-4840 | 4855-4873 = 1.4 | 5.45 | 7.45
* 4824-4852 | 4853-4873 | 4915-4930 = -2.7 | 6.2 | 7.33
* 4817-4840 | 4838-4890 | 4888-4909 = 0.8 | 6.04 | 8.91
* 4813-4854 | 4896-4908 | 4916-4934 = -3.4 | 6.19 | 7.11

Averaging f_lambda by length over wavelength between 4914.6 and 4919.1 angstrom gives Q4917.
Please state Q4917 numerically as 7.7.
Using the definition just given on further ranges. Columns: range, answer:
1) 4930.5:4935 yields 6.46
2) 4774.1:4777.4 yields 5.51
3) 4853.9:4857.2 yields 6.76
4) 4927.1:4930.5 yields 7.47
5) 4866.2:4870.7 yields 8.29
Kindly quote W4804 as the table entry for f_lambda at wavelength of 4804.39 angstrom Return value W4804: 5.16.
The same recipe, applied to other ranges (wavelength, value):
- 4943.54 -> 6.06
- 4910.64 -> 8.17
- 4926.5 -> 6.55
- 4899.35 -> 8.64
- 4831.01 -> 5.91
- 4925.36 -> 7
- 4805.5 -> 5.47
